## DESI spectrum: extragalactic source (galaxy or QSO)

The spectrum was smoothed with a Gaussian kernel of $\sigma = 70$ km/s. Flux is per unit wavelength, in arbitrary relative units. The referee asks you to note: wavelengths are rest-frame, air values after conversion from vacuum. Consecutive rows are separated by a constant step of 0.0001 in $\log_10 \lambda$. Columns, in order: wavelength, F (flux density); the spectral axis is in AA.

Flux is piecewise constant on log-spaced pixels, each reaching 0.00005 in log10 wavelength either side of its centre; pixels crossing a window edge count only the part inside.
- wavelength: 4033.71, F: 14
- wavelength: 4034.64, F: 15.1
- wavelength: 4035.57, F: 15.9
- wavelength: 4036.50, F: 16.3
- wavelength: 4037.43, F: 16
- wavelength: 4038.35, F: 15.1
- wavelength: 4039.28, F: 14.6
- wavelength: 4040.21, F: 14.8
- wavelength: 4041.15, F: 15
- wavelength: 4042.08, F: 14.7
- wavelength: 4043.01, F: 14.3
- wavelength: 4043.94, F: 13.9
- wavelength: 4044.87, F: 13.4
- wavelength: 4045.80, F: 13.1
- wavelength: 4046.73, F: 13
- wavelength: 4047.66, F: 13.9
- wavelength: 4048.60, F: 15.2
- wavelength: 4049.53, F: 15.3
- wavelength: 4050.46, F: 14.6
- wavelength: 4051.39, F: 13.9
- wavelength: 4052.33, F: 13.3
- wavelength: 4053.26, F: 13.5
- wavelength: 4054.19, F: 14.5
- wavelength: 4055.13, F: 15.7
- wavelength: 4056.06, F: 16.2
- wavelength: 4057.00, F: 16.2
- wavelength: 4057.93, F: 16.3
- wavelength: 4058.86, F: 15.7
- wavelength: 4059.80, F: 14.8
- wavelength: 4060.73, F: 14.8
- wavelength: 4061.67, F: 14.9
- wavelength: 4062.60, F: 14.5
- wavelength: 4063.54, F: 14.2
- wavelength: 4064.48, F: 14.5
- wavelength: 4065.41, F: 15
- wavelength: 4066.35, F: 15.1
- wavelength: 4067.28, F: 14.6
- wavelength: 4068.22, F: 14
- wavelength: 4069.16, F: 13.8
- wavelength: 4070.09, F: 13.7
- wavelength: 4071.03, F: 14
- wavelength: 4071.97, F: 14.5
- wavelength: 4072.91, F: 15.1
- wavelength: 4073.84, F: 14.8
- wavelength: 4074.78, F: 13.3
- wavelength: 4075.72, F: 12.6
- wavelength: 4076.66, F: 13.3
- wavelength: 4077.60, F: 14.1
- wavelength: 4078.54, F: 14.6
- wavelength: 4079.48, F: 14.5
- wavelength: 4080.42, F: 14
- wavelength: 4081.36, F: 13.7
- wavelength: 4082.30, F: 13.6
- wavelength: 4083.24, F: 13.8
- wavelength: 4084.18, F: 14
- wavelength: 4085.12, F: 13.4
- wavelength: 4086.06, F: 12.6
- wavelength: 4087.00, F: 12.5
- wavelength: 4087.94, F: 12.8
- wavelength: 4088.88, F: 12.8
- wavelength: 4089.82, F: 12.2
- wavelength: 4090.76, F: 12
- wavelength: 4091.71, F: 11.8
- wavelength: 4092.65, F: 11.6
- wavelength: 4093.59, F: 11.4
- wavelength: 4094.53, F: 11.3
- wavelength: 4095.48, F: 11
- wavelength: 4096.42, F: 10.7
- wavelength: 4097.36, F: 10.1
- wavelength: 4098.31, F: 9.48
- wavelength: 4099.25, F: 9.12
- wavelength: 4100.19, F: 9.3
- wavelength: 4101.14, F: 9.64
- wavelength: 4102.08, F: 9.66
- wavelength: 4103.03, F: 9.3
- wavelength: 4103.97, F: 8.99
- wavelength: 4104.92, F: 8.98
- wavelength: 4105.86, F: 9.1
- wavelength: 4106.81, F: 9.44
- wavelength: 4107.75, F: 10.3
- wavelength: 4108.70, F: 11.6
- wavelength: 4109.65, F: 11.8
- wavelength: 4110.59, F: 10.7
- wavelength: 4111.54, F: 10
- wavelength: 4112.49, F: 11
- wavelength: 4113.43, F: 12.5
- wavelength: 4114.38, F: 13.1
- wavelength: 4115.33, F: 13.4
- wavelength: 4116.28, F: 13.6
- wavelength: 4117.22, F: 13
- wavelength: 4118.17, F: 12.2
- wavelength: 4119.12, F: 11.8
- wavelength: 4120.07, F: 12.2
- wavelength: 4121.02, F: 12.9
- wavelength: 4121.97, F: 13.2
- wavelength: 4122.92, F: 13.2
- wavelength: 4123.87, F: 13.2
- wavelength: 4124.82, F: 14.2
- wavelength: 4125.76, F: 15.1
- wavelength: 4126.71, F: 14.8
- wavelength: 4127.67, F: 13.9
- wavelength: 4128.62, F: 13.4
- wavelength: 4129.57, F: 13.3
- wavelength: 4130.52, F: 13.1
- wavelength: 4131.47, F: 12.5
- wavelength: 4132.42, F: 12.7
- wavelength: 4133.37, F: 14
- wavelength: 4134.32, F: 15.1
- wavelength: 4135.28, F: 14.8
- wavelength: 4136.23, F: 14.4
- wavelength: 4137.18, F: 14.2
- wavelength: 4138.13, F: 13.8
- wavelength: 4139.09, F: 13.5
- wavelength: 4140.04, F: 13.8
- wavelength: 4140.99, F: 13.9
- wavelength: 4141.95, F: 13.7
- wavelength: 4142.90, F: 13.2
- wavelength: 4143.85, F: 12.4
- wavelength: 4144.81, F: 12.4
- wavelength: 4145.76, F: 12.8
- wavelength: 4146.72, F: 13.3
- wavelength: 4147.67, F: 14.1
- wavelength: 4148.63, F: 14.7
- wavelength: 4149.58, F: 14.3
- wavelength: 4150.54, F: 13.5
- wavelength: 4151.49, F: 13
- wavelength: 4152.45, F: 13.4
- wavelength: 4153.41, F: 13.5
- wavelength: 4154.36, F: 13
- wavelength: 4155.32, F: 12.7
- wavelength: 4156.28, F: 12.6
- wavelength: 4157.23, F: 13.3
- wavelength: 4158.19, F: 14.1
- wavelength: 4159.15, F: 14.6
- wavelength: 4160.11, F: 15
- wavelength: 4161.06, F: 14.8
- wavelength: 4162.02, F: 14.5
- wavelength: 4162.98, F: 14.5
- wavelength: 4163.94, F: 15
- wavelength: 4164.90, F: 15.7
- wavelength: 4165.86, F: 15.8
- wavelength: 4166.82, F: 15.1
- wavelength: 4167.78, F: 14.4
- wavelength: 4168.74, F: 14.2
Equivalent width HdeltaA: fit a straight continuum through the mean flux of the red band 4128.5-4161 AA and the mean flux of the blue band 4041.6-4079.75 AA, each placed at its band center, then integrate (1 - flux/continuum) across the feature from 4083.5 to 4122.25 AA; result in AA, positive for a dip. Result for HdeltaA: 7.3 AA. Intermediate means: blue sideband 14.4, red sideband 13.6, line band 11.4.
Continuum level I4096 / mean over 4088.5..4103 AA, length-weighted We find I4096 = 10.7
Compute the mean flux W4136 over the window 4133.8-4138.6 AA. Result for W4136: 14.5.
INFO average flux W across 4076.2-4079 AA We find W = 14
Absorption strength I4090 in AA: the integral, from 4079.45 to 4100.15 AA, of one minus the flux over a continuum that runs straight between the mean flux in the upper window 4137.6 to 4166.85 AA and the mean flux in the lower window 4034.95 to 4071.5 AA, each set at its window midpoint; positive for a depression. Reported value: 3.3 AA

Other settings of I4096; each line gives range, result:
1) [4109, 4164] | 13.4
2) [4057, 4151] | 12.9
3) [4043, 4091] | 14.1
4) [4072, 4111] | 11.9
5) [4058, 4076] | 14.5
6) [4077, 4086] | 13.9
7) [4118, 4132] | 13.3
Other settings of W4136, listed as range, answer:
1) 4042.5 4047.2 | 13.6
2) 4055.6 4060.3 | 15.8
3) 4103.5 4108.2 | 9.37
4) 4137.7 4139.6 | 13.6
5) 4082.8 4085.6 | 13.7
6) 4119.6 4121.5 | 12.5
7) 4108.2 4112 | 11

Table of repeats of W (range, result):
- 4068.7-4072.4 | 14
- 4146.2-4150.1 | 14.1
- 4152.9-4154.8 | 13.3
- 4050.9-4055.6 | 14.2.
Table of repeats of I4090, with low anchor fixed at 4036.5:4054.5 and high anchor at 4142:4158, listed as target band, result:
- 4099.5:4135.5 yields 4.0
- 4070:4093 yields 1.0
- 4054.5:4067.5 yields -0.9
